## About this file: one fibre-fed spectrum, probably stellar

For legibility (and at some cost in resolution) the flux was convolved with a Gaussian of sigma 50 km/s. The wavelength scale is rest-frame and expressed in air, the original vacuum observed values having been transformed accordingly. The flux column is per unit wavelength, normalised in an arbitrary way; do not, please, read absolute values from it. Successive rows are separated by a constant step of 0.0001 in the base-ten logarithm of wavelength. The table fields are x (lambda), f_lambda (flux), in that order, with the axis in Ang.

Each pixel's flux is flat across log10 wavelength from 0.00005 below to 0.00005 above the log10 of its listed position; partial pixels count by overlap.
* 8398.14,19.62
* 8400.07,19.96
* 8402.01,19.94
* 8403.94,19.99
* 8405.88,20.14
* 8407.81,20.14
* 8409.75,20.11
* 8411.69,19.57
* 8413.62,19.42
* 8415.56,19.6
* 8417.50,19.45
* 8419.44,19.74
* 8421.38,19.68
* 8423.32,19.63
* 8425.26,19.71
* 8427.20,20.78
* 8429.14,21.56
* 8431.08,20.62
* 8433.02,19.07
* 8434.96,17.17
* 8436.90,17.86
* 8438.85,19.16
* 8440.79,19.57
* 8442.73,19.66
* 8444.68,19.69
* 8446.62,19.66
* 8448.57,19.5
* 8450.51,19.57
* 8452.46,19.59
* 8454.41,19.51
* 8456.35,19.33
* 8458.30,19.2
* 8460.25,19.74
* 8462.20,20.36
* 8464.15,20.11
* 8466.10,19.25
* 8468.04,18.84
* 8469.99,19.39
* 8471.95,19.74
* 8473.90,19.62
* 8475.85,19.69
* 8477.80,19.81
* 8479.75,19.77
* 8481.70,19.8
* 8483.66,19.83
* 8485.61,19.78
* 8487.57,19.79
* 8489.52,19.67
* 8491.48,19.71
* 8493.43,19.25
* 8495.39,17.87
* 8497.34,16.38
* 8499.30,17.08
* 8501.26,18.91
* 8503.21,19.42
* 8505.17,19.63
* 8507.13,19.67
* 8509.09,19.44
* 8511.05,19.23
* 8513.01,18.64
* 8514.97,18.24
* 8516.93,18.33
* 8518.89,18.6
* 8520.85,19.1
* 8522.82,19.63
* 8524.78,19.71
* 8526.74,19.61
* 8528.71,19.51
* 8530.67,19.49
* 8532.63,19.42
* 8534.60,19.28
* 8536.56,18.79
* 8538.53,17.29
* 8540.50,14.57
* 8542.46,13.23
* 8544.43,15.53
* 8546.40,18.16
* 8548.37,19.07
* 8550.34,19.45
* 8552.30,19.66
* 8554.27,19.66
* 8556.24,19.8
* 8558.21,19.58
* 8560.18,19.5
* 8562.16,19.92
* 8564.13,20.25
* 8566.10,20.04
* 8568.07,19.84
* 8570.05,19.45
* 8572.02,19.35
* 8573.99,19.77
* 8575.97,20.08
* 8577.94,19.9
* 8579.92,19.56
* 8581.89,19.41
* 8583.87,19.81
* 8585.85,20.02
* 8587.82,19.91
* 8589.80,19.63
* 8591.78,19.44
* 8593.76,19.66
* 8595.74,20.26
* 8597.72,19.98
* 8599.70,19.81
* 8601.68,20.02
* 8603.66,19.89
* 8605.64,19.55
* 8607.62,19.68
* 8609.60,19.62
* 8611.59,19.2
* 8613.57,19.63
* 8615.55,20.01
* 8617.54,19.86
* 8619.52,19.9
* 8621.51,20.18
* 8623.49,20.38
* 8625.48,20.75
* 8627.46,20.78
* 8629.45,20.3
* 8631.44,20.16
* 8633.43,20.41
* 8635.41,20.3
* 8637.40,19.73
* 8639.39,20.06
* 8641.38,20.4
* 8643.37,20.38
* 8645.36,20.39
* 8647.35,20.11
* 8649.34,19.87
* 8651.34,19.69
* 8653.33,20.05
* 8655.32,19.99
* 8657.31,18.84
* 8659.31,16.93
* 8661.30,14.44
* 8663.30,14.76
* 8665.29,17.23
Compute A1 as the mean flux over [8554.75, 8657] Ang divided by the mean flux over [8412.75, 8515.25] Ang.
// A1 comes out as 1.0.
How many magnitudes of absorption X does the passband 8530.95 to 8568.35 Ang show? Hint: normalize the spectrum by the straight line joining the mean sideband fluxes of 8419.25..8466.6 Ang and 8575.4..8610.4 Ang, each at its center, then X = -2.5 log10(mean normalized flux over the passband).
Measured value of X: 0.07 mag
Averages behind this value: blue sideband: 19.6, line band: 18.6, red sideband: 19.8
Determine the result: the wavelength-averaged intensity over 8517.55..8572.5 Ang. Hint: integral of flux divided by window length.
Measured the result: 18.8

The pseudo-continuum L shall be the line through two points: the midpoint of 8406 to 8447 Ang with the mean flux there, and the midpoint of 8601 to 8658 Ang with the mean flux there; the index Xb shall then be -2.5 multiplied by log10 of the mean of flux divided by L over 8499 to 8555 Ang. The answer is 0.07 mag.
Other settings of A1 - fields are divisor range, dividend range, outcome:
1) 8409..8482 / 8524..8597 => 0.98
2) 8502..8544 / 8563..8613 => 1.06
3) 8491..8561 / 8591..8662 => 1.06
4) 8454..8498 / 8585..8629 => 1.03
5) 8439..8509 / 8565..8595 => 1.02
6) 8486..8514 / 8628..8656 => 1.06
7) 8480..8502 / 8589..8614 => 1.04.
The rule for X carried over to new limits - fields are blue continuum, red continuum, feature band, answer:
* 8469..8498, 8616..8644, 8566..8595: 0.013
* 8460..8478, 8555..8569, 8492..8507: 0.070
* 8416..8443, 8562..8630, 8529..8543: 0.121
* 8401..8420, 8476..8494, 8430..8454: 0.028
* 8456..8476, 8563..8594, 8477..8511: 0.025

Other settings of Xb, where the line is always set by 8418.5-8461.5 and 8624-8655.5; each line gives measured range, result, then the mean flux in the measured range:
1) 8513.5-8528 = 0.04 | 19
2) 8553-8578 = 0.01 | 19.8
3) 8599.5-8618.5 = 0.02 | 19.7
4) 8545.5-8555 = 0.04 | 19.2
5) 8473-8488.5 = 0.00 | 19.8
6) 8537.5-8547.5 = 0.25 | 15.8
